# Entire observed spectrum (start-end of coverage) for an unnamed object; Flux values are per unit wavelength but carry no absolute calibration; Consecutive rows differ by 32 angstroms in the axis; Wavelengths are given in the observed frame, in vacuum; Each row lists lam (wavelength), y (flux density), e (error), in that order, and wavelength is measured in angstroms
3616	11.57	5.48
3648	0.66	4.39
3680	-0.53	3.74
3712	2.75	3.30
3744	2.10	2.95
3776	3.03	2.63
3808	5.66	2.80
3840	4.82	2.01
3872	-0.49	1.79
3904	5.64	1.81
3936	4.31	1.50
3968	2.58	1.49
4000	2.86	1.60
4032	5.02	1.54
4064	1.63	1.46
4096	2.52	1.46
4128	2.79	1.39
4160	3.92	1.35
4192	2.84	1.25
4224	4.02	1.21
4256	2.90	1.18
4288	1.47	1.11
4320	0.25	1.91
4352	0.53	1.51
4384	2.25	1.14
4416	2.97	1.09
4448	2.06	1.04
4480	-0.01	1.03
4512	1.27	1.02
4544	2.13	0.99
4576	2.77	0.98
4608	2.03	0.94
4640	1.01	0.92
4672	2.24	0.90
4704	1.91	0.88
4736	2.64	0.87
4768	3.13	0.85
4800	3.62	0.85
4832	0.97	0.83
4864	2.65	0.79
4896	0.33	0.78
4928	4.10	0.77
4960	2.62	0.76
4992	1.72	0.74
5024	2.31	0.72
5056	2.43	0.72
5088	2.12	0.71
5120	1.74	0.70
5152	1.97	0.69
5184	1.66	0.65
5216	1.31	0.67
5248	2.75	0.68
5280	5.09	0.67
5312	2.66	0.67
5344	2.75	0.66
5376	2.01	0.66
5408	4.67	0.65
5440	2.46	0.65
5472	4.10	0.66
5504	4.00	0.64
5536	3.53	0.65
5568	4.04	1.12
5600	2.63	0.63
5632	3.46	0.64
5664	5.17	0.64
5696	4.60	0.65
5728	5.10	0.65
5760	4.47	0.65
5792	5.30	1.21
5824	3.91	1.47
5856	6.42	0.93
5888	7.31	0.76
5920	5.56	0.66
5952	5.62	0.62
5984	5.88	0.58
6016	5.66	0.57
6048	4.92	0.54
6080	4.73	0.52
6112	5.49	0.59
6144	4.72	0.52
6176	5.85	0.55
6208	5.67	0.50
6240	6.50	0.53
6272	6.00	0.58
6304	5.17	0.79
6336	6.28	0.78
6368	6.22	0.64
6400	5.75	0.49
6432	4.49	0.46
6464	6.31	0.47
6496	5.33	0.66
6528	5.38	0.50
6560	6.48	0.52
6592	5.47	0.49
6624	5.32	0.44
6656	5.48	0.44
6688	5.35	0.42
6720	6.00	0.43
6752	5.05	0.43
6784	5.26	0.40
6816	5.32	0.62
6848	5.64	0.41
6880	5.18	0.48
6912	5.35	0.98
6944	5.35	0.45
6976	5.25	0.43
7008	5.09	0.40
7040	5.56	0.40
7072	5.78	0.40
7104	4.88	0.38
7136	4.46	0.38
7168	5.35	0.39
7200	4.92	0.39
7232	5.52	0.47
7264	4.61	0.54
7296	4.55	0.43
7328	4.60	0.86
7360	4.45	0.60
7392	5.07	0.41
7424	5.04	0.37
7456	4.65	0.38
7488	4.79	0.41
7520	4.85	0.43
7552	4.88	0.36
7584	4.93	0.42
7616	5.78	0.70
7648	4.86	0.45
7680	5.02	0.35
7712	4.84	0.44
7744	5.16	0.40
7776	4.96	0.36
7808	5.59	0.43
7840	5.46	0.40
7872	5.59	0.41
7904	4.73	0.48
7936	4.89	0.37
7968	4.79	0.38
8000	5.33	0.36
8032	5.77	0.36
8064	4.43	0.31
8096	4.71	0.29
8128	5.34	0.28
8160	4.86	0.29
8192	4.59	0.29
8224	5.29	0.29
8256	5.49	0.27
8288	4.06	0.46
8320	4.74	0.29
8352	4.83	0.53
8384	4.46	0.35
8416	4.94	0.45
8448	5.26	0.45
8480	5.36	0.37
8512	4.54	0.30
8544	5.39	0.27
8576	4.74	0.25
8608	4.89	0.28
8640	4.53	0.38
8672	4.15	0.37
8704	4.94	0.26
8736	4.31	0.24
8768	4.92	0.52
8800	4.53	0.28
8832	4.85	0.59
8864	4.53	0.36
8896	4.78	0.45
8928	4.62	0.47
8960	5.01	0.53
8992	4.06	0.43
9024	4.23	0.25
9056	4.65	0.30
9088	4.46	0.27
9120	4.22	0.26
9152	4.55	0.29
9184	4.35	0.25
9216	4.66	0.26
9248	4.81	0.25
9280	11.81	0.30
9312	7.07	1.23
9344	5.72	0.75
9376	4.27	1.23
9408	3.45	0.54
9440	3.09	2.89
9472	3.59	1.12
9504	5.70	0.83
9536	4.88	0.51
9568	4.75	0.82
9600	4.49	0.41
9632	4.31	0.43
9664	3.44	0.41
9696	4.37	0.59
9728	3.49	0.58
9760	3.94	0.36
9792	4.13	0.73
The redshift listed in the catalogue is 0.415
